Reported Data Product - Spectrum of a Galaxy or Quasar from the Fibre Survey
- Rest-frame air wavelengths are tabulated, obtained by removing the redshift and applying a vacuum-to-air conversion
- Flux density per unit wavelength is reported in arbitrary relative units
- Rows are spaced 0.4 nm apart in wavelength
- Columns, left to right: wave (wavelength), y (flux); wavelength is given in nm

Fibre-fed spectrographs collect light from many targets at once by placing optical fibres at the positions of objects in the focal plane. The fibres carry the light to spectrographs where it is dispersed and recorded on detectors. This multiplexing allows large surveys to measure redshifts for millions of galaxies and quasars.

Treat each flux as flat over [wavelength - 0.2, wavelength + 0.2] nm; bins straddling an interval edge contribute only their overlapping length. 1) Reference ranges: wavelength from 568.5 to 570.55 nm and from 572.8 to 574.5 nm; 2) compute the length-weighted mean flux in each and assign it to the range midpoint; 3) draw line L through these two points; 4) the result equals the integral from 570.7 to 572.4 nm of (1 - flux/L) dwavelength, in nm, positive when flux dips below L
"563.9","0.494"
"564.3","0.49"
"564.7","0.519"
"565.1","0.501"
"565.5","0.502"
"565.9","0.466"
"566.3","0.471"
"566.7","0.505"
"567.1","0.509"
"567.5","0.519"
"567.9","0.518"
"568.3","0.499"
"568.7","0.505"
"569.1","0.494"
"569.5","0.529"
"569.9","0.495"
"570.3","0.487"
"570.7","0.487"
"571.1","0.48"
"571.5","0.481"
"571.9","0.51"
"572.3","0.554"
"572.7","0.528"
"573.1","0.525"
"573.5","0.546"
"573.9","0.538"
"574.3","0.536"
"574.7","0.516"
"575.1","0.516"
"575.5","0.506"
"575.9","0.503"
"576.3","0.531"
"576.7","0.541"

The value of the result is 0.06 nm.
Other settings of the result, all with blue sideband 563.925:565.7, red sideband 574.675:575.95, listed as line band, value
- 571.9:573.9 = -0.11 nm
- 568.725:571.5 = 0.06 nm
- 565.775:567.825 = 0.03 nm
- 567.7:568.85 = -0.01 nm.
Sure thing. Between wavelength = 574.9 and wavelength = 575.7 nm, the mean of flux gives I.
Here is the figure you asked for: 0.511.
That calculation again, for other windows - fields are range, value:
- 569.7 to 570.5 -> 0.491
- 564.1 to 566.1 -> 0.496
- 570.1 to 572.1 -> 0.489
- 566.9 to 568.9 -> 0.51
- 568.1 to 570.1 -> 0.504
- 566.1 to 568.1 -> 0.504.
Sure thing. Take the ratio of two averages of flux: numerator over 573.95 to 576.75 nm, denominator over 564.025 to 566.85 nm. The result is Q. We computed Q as 1.1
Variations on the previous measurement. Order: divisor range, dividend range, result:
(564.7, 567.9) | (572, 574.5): 1.08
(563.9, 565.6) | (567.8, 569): 1.01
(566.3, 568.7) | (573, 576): 1.03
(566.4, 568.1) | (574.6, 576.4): 1.01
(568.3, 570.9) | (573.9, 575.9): 1.04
